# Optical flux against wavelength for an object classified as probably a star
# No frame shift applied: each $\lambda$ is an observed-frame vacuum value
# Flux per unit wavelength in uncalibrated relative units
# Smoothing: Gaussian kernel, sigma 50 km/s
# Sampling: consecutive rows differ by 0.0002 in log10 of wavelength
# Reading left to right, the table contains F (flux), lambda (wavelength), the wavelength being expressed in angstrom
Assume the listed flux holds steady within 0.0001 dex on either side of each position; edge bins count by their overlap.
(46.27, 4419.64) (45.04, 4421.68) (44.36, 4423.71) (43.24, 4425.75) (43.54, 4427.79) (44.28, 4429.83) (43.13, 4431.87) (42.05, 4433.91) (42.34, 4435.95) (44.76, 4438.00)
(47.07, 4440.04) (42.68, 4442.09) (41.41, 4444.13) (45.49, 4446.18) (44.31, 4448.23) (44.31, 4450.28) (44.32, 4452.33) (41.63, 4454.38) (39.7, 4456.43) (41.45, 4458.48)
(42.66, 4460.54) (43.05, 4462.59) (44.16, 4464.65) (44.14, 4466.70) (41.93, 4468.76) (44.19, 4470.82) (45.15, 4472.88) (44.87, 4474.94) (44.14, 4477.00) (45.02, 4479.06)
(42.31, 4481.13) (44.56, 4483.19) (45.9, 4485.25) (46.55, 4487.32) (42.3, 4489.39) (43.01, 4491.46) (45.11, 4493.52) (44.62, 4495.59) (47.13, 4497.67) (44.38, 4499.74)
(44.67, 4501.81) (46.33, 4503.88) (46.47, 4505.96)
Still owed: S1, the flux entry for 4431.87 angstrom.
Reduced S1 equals 43.13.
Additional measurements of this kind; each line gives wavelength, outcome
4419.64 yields 46.27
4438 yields 44.76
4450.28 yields 44.31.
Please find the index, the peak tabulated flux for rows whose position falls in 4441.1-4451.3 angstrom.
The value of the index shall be 45.49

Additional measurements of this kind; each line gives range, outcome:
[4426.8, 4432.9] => 44.28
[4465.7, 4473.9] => 45.15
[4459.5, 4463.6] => 43.05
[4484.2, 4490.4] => 46.55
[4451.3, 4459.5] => 44.32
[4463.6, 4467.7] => 44.16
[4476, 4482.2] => 45.02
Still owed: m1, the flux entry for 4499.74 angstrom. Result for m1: 44.38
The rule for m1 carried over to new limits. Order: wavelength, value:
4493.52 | 45.11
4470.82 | 44.19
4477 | 44.14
